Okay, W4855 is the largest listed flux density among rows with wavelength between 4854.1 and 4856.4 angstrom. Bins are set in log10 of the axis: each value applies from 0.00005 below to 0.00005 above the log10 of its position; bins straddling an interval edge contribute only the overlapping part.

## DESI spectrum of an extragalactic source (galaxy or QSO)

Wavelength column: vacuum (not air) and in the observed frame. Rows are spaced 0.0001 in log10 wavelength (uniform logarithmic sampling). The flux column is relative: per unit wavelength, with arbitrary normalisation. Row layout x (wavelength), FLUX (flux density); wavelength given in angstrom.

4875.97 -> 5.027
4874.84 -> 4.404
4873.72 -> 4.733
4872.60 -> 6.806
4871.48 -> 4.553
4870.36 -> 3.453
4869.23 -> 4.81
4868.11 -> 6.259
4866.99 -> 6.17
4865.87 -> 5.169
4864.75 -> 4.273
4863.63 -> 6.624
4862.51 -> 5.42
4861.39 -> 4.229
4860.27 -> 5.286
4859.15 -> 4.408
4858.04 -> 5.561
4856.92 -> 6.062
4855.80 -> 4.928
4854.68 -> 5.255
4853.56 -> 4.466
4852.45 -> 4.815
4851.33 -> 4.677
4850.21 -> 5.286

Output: 5.255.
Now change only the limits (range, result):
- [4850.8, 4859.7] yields 6.062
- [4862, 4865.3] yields 6.624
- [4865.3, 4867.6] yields 6.17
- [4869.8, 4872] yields 4.553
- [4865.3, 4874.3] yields 6.806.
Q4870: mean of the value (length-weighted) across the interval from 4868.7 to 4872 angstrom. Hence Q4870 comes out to 4.25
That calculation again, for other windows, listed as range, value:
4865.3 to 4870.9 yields 5.17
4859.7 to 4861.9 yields 4.76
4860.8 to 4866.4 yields 5.14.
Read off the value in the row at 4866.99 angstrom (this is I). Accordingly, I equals 6.17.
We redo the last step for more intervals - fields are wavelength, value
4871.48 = 4.553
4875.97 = 5.027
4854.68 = 5.255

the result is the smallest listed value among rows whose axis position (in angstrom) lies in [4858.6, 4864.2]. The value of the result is 4.229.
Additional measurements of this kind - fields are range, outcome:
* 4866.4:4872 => 3.453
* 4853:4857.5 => 4.466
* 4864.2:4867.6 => 4.273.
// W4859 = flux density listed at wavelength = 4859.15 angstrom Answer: 4.408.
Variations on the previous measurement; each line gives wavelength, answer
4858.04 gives 5.561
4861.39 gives 4.229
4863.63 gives 6.624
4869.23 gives 4.81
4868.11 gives 6.259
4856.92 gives 6.062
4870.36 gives 3.453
